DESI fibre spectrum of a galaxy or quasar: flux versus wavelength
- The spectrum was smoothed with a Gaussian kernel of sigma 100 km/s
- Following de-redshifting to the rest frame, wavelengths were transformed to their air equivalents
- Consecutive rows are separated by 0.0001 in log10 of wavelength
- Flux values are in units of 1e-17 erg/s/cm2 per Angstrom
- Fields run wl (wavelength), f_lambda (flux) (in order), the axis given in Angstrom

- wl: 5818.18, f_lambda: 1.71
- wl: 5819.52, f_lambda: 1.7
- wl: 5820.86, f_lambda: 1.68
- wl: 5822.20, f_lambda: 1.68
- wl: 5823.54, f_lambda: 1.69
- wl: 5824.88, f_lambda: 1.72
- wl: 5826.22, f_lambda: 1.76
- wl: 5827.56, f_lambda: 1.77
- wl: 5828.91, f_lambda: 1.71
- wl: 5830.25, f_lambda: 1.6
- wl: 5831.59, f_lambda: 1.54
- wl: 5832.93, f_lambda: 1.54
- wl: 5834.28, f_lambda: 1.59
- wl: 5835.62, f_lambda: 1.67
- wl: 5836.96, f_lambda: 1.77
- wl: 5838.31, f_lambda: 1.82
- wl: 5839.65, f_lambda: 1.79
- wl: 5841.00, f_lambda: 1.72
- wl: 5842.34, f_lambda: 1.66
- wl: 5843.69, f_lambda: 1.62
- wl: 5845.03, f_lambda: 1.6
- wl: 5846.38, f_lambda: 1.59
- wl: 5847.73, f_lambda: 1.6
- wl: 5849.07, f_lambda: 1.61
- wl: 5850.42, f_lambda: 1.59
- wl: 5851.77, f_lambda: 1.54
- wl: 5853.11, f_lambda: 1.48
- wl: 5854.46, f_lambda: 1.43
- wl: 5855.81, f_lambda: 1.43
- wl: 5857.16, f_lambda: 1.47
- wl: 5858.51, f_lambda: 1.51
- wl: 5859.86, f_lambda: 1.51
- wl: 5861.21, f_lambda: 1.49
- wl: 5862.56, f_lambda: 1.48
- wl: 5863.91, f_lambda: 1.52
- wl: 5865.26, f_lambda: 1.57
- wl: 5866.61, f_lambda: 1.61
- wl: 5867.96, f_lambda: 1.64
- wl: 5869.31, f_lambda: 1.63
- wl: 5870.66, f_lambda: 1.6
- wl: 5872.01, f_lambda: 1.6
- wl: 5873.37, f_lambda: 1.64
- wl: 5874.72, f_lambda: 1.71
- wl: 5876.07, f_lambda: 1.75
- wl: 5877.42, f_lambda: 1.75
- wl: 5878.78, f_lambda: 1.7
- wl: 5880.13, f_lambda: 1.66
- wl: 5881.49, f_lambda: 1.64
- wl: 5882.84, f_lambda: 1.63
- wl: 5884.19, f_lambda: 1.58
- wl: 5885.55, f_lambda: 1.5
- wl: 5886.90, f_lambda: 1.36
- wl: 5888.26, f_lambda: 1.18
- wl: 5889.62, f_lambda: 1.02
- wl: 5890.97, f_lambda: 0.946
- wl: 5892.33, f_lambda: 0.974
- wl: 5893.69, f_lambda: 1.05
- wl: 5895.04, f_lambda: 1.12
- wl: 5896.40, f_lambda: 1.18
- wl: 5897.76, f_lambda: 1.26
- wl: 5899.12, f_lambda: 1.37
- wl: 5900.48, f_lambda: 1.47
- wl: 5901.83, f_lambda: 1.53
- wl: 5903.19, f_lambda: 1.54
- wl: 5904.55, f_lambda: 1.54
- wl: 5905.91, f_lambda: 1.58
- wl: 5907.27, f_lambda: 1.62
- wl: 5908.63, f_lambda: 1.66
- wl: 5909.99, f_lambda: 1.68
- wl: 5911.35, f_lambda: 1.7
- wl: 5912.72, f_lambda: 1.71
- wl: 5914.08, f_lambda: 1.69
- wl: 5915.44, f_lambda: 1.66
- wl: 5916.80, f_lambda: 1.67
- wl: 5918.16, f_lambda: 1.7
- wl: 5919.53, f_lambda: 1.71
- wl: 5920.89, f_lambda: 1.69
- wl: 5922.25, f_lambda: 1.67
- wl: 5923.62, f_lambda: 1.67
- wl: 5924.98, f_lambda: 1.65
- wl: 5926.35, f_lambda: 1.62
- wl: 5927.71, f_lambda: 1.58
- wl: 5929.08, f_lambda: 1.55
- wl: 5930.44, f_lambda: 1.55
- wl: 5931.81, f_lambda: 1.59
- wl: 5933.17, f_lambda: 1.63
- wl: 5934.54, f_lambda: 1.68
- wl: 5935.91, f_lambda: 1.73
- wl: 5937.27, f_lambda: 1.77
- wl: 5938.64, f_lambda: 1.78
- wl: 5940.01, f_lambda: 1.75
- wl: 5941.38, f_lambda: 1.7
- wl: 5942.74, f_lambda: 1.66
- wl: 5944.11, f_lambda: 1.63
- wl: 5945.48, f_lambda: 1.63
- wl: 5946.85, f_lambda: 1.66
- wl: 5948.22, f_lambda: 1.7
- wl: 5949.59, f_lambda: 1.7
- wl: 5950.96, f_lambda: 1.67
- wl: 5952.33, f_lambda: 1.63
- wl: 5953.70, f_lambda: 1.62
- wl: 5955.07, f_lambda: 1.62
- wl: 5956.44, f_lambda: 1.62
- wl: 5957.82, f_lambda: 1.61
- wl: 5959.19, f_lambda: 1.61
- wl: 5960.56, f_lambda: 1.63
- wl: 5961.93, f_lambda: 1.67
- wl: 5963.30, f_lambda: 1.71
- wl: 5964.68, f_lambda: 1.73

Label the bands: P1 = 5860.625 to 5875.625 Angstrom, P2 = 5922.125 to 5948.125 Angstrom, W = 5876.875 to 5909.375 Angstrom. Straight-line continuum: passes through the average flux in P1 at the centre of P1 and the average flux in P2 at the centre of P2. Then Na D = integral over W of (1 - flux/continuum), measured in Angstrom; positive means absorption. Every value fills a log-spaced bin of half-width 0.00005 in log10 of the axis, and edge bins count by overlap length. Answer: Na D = 4.2 Angstrom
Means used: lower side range 1.59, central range 1.41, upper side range 1.66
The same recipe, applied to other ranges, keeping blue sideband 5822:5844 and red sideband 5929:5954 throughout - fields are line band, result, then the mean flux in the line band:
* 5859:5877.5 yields 0.9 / 1.6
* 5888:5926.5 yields 4.5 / 1.48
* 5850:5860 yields 1.1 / 1.49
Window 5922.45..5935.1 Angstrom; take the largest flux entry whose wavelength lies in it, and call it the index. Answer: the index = 1.68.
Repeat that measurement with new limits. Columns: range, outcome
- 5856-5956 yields 1.78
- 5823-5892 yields 1.82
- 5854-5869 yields 1.64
